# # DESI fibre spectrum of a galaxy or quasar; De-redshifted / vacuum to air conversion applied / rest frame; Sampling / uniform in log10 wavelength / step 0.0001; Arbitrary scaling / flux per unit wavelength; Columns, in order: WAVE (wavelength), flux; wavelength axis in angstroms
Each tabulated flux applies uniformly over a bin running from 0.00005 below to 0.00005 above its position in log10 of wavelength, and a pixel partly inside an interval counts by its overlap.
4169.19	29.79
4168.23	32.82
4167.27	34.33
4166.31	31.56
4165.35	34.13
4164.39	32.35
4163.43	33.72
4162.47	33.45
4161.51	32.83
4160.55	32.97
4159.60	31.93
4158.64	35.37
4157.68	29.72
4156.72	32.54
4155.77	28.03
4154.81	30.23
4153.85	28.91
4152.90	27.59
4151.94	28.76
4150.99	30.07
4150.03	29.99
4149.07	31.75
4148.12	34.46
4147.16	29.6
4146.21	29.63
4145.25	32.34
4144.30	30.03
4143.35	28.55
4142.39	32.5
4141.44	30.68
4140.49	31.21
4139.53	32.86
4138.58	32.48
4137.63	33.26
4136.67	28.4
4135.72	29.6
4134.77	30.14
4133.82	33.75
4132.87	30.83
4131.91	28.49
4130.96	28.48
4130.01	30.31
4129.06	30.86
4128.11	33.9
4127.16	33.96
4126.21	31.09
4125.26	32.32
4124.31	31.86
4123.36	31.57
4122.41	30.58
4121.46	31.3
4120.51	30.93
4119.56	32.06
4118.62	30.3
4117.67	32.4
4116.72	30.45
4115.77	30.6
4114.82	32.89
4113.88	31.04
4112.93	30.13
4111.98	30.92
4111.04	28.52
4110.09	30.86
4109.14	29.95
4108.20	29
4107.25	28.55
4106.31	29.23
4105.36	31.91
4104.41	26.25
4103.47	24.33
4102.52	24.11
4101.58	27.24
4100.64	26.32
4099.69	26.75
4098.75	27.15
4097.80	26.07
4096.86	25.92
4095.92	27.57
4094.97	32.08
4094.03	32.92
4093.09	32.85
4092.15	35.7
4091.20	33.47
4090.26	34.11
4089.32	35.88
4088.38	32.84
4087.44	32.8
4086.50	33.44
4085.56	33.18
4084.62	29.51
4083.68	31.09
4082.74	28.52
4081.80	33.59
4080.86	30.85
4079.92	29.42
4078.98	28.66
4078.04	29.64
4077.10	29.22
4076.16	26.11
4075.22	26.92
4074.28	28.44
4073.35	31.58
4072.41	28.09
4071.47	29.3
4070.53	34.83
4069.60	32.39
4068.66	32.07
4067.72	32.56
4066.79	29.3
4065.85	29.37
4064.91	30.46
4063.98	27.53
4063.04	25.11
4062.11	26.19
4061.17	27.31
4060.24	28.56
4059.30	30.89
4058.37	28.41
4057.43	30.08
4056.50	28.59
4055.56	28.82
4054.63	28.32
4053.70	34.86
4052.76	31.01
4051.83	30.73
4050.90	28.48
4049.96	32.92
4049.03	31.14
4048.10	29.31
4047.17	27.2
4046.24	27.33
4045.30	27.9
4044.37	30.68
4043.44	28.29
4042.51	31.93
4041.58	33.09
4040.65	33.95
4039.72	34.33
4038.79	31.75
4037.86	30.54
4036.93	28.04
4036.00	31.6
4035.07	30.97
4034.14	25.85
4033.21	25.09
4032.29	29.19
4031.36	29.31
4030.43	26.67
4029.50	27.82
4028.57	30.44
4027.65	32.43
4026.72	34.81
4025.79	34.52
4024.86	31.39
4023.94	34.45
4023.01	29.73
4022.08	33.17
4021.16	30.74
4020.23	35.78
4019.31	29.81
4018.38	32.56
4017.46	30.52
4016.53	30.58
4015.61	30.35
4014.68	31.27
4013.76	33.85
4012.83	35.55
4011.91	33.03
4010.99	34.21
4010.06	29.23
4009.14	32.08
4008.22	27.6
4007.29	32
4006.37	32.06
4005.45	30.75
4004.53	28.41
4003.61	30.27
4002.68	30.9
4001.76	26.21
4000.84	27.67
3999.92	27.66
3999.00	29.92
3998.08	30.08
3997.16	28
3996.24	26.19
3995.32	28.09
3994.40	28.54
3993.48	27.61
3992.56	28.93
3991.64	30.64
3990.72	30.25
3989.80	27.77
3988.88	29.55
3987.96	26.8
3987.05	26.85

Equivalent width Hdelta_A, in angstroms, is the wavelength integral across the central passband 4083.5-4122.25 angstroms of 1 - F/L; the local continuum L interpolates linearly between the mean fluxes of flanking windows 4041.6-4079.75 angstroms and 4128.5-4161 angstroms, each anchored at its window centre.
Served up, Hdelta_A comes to -0.2 angstroms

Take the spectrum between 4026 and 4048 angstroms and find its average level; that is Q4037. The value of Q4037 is 30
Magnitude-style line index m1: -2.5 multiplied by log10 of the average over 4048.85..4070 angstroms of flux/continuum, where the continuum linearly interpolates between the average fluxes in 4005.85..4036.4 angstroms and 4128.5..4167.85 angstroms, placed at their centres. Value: 0.05 mag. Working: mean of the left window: 31.2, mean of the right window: 31.2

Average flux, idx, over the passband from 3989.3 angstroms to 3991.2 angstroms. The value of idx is 29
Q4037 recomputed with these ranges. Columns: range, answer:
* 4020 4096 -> 30.6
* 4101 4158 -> 30.4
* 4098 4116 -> 28.7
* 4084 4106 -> 30.1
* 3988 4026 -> 30.5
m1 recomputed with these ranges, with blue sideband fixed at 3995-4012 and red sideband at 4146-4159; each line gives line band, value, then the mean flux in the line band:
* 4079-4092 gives -0.073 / 32.2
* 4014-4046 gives -0.038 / 30.9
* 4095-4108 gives 0.112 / 27.2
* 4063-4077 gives 0.010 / 29.7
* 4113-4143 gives -0.034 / 31.3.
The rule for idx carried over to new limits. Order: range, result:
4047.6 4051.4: 30.5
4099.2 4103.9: 25.8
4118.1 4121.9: 31.2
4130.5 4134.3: 30.4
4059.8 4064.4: 26.9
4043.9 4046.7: 28.6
